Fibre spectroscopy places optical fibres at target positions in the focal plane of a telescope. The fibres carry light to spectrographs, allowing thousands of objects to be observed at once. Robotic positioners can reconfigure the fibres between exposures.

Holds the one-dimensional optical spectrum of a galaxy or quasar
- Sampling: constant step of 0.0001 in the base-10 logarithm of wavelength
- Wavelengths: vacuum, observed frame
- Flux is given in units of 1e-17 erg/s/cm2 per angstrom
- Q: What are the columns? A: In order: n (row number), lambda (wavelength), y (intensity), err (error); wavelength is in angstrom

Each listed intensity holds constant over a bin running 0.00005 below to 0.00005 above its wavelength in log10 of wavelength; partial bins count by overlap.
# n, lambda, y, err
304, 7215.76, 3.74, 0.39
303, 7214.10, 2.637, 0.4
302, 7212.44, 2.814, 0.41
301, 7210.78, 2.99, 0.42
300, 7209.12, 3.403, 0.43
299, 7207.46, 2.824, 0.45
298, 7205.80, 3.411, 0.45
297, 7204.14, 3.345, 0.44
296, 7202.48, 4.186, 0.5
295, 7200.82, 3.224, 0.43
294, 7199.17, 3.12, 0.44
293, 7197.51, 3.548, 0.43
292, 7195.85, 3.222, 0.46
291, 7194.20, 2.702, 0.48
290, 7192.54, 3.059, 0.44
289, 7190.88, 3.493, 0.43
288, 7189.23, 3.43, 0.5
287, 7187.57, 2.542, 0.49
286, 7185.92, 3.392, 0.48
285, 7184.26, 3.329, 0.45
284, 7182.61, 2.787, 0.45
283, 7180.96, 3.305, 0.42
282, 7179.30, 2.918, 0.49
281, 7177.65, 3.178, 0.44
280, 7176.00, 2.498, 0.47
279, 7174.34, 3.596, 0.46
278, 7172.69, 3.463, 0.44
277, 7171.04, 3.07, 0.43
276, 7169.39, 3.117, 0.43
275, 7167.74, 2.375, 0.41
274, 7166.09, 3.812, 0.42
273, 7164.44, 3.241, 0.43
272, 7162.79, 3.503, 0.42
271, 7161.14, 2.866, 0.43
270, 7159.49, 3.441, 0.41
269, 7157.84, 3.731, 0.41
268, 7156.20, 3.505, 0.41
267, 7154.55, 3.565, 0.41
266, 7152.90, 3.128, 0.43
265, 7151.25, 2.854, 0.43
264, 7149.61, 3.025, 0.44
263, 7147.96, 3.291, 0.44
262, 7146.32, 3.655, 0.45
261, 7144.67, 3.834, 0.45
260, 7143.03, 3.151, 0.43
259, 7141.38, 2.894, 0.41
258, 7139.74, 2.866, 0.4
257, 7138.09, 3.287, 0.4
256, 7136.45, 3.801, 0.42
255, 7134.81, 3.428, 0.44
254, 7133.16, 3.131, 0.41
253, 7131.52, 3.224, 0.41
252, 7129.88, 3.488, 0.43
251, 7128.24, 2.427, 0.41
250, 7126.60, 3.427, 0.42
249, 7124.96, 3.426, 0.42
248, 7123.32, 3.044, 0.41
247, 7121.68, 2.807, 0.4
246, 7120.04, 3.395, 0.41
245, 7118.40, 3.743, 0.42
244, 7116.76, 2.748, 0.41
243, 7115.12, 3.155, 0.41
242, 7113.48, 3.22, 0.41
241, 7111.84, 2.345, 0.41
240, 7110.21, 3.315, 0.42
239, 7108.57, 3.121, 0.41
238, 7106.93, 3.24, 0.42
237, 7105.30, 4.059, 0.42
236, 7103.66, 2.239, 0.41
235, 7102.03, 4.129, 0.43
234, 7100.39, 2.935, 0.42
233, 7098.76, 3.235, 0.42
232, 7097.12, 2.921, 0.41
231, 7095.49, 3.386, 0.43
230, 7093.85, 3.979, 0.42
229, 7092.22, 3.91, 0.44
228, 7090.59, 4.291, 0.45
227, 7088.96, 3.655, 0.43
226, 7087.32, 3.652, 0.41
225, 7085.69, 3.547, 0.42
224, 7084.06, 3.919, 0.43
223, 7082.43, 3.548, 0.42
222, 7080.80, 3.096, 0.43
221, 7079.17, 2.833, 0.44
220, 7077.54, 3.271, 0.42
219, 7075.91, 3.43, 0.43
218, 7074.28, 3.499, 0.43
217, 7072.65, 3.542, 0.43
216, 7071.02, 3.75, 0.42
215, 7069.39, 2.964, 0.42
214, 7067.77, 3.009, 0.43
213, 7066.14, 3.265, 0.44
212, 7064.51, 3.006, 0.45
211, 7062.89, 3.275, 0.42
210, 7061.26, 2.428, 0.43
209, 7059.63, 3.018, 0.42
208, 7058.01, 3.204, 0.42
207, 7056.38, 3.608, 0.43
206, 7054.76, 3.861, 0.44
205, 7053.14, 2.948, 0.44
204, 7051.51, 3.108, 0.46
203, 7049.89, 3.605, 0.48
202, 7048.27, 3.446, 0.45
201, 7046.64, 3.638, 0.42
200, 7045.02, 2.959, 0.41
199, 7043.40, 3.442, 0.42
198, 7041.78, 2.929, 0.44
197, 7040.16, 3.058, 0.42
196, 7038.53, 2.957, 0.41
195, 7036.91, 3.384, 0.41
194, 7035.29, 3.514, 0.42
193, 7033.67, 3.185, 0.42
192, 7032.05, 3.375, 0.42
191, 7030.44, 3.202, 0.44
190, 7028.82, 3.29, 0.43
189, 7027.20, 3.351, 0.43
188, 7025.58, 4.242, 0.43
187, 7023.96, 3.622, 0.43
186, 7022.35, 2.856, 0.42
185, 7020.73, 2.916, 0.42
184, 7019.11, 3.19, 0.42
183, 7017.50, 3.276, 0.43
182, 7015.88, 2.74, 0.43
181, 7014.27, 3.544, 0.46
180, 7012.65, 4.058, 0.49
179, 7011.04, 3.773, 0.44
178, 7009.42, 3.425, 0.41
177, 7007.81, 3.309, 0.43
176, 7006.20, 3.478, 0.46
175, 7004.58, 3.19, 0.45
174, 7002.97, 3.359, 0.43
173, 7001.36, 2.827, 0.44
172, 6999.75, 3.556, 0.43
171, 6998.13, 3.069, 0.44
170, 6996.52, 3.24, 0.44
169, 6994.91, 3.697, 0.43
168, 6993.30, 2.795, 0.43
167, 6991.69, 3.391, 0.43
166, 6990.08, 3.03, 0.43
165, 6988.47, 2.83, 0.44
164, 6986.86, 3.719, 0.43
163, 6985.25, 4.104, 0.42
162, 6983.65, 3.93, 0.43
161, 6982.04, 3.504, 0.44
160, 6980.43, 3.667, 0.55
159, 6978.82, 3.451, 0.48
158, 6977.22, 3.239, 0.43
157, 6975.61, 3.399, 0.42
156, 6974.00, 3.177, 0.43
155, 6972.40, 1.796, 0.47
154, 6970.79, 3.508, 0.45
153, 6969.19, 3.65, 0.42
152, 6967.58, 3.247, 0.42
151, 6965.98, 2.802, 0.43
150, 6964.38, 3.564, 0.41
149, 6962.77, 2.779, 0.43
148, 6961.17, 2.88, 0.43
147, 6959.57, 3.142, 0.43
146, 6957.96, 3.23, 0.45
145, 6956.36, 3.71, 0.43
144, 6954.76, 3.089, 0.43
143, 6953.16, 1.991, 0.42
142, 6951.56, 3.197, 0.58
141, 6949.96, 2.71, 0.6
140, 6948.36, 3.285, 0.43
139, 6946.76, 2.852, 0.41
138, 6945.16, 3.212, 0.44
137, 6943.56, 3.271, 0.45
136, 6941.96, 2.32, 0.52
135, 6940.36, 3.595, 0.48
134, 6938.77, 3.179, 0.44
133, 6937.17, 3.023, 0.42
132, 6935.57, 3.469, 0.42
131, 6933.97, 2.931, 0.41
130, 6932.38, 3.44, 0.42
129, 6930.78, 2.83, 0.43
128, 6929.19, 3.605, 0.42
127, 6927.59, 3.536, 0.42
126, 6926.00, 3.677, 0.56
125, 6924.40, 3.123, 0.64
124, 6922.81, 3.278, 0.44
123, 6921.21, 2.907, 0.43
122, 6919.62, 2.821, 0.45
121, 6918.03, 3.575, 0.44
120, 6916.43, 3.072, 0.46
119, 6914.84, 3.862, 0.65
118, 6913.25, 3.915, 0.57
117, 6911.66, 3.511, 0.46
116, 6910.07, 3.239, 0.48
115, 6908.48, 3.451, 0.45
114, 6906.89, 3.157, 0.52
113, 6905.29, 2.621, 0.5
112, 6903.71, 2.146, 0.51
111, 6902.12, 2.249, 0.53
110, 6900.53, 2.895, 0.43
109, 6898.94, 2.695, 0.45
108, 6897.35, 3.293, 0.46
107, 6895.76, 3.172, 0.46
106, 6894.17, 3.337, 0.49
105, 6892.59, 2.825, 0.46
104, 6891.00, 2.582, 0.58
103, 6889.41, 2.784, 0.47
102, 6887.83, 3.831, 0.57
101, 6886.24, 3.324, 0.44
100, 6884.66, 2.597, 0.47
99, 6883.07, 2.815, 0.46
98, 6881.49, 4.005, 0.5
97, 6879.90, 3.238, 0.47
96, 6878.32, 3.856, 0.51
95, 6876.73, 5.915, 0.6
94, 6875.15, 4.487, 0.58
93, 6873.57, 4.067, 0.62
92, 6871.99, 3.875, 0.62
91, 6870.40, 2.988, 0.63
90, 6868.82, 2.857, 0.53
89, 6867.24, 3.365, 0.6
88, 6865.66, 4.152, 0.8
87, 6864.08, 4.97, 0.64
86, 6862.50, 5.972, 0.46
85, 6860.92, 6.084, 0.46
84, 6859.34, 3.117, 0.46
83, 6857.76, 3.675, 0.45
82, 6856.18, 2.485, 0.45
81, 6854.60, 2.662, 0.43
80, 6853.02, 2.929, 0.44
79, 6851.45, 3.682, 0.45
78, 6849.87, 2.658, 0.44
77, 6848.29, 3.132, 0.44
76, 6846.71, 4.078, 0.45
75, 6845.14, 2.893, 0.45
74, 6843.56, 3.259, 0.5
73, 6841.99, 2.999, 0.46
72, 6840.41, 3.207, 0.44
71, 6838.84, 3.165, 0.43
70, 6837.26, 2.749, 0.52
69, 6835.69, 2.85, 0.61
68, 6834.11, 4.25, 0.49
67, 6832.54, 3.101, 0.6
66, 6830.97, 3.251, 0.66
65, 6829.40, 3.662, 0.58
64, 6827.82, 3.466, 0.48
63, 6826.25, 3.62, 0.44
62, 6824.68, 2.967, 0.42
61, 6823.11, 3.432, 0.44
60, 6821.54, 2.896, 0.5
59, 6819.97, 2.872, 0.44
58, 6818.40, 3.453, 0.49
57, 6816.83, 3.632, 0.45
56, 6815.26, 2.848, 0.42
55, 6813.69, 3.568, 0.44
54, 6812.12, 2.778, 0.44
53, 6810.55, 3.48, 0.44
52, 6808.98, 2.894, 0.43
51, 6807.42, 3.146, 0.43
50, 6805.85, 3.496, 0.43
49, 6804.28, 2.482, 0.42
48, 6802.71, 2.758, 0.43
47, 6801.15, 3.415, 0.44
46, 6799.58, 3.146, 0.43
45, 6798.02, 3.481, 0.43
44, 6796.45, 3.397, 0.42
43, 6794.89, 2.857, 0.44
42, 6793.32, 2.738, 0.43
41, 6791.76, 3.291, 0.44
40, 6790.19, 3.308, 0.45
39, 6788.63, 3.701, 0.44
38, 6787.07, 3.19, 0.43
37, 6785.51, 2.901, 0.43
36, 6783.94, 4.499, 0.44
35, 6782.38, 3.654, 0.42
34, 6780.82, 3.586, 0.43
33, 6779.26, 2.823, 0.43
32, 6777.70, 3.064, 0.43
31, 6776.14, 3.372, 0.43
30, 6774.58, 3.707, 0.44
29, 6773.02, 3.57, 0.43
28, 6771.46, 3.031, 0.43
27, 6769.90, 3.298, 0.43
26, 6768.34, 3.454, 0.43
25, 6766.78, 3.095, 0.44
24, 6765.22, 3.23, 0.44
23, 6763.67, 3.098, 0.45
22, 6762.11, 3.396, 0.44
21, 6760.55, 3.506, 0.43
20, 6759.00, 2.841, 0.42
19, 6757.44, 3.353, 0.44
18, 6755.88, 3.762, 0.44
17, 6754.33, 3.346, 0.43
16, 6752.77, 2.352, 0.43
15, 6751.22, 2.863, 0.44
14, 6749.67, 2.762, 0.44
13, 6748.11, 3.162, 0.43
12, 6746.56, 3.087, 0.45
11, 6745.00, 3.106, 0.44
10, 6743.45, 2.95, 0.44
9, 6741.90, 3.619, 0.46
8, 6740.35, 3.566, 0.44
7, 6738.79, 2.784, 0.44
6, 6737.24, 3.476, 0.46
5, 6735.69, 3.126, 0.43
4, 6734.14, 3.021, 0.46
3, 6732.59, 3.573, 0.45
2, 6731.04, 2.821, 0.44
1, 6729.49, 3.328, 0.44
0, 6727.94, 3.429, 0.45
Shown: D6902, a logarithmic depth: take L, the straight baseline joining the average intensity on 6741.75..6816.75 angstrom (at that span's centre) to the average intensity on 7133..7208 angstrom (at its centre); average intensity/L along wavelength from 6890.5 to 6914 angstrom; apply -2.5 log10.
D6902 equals 0.08 mag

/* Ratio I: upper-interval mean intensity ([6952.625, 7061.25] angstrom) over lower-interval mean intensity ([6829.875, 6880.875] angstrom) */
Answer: 0.90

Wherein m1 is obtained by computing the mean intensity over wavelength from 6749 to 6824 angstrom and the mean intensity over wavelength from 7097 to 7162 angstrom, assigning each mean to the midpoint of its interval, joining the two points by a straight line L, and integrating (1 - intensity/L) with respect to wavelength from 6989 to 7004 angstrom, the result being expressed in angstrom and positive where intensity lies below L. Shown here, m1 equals 0.08 angstrom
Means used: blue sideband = 3.23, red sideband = 3.23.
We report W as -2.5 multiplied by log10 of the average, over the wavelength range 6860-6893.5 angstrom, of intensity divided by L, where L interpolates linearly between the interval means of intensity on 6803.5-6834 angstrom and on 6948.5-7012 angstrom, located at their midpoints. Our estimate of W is -0.18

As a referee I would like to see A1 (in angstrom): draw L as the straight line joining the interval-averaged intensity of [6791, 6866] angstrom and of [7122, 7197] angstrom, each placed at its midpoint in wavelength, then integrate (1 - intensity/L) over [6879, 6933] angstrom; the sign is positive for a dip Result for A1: 2.59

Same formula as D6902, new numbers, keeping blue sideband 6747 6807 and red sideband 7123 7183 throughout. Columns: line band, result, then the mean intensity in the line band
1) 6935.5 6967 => 0.06 mag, 3.06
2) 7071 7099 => -0.09 mag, 3.52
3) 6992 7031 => -0.03 mag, 3.33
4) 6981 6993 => -0.08 mag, 3.47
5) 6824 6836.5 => -0.05 mag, 3.4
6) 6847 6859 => 0.05 mag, 3.08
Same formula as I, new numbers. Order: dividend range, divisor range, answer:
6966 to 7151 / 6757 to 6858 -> 1.02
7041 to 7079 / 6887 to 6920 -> 1.05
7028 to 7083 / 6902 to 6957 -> 1.03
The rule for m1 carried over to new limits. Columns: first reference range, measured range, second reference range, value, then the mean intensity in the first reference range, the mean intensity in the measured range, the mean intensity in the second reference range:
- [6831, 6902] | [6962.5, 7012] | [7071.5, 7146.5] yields 1.2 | 3.46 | 3.31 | 3.33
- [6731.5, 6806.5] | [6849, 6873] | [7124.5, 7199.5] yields -3.5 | 3.23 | 3.7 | 3.22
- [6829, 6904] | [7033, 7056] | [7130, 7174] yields 0.3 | 3.43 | 3.29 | 3.29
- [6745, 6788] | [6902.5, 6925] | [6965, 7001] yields 0.8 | 3.26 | 3.18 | 3.3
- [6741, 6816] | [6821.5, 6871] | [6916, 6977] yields -4.4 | 3.22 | 3.47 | 3.13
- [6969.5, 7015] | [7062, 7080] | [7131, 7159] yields 0.5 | 3.36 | 3.25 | 3.32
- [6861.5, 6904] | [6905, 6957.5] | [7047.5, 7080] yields 3.8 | 3.52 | 3.2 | 3.25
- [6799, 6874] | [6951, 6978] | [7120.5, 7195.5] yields 1.9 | 3.38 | 3.08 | 3.2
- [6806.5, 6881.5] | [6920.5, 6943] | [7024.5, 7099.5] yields 1.6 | 3.51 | 3.21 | 3.36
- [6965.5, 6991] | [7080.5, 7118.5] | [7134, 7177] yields -1.2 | 3.32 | 3.39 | 3.27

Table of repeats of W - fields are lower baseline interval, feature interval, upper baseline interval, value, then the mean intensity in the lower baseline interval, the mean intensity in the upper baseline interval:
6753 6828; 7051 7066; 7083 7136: 0.052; 3.26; 3.33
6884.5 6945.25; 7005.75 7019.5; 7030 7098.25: -0.049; 3.14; 3.35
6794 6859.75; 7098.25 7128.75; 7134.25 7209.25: 0.024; 3.19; 3.25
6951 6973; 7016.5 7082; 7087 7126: -0.016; 3.05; 3.33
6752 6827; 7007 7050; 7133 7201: -0.036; 3.25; 3.22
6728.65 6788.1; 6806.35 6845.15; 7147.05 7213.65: 0.005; 3.25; 3.21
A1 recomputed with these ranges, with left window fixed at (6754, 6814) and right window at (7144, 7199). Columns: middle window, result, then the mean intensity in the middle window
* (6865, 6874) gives -0.7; 3.52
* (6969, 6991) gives -0.7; 3.35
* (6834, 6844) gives 0.4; 3.14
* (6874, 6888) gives -2.3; 3.79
